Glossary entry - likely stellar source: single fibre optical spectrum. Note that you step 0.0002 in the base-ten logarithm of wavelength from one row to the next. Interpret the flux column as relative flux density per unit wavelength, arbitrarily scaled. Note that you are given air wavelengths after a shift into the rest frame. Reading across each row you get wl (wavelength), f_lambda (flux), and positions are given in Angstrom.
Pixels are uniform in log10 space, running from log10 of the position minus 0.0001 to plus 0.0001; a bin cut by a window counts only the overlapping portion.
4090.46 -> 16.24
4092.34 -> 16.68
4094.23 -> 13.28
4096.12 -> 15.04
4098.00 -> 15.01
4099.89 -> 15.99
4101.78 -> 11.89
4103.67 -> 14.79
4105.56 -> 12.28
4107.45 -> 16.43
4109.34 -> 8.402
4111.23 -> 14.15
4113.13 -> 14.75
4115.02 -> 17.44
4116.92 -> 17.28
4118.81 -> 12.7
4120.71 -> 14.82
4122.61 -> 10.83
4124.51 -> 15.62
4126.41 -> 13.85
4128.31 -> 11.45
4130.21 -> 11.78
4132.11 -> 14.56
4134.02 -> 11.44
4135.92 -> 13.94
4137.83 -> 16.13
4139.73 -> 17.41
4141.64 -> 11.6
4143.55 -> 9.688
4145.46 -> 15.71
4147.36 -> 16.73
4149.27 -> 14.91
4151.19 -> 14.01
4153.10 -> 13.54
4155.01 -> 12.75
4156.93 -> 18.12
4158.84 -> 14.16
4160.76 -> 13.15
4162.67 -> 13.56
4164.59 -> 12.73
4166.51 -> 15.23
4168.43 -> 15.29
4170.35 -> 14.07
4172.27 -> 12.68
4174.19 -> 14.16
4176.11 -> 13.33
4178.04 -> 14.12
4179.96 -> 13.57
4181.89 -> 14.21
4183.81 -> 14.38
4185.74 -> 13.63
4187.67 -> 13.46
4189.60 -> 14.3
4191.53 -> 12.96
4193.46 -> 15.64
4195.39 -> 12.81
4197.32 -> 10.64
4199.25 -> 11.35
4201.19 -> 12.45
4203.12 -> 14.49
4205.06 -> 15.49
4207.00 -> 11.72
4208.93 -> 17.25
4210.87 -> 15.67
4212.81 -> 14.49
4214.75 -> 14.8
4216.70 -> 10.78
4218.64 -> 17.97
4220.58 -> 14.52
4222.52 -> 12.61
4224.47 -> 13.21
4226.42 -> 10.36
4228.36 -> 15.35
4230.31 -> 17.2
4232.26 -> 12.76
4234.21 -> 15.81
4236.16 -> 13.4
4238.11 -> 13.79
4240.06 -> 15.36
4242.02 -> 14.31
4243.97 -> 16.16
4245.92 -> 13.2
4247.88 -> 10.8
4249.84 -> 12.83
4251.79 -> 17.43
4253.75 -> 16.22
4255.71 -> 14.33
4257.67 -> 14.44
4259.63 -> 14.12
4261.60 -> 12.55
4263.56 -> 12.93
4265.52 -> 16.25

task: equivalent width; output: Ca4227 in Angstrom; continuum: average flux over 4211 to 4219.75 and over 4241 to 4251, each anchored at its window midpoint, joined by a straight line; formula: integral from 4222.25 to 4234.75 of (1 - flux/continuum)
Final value 0.2 Angstrom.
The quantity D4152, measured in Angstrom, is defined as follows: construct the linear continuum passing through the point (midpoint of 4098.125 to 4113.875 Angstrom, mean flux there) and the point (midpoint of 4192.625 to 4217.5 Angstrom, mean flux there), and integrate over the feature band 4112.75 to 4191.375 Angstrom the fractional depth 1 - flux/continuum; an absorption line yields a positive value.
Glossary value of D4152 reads -2.3 Angstrom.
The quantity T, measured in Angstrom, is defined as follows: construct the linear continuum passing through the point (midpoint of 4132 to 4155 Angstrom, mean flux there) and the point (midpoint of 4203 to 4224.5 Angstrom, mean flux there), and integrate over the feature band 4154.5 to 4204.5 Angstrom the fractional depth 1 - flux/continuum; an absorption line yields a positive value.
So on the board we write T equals 1.77 Angstrom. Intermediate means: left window 14.1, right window 14.5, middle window 13.8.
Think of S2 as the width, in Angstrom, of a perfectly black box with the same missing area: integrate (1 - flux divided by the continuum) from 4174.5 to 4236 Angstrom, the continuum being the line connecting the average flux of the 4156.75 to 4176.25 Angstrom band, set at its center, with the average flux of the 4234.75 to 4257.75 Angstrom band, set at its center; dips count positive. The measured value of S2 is 1.4 Angstrom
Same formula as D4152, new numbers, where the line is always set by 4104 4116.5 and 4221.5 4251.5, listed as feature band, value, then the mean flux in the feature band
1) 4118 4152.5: 0.78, 13.7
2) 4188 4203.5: 1.02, 13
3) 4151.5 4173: -0.18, 14.1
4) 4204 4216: -0.75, 14.8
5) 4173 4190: 0.13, 13.9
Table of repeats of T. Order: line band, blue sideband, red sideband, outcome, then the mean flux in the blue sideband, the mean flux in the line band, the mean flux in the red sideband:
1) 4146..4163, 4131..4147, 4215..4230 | -0.90 Angstrom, 13.9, 14.6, 13.8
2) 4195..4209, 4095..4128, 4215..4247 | 1.11 Angstrom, 14.1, 13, 14.2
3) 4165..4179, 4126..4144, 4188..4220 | -0.47 Angstrom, 13.3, 14.1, 13.9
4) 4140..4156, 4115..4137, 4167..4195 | 0.00 Angstrom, 13.7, 13.8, 14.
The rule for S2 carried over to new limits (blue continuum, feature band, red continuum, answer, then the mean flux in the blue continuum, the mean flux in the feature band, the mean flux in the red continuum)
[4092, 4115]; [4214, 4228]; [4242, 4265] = 0.61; 14.1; 13.5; 14.1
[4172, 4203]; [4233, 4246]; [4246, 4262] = -0.65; 13.4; 14.6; 14.1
